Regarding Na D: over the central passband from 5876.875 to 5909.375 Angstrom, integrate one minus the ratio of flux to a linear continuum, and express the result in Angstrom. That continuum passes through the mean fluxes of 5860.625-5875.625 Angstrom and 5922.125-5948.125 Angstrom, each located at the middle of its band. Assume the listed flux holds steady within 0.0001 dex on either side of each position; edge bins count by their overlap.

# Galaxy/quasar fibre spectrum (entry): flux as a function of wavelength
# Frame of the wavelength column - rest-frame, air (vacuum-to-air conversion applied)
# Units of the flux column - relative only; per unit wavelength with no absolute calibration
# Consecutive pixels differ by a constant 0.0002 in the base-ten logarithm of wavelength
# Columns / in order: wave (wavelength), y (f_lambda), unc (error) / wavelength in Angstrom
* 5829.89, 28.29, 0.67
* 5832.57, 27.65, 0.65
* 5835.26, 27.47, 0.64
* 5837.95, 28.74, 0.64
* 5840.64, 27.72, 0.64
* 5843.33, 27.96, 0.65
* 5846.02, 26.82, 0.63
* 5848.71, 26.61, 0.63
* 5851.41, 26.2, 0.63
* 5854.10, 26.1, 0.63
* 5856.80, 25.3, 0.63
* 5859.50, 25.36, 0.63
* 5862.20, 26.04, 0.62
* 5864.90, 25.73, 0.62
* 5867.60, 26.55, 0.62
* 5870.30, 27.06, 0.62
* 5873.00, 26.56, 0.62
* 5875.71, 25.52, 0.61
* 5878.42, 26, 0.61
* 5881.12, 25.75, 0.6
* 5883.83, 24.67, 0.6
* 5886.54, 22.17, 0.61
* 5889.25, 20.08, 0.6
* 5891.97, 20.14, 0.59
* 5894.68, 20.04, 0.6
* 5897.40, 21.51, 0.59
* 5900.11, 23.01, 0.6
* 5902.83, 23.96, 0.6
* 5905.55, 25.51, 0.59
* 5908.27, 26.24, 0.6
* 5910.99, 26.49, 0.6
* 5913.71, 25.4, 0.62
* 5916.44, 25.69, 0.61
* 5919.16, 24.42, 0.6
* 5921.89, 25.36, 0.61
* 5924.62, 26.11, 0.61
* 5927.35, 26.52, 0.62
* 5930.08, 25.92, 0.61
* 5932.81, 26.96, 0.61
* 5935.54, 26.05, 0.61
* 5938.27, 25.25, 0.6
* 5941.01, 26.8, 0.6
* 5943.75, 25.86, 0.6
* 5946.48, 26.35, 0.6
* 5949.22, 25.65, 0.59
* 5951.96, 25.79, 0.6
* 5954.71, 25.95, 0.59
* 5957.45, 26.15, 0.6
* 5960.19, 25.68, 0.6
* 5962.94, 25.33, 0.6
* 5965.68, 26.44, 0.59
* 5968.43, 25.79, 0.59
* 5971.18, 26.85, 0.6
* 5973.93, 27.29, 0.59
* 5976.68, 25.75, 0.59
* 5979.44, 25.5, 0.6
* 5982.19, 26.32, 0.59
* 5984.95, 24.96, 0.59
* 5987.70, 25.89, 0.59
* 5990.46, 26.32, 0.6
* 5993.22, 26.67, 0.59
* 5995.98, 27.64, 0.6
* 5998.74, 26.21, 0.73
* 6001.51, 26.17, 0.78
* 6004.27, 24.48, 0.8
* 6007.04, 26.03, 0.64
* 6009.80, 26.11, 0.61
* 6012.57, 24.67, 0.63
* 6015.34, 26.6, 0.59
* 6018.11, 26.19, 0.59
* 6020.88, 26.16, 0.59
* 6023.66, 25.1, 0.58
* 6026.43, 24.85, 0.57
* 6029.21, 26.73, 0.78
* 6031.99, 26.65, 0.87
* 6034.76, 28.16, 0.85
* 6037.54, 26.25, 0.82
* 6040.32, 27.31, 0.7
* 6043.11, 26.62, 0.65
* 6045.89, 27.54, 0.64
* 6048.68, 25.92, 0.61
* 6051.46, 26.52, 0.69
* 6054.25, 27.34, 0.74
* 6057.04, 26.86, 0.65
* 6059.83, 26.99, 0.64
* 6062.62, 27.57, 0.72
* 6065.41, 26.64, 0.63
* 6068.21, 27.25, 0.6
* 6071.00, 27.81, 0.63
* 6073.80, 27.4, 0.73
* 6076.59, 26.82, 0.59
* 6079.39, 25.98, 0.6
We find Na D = 3.7 Angstrom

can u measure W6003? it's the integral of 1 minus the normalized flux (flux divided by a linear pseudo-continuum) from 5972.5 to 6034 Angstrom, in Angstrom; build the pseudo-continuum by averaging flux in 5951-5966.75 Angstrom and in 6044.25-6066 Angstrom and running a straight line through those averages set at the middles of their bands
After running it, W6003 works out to 0.8 Angstrom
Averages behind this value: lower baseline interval 25.9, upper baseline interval 26.9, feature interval 26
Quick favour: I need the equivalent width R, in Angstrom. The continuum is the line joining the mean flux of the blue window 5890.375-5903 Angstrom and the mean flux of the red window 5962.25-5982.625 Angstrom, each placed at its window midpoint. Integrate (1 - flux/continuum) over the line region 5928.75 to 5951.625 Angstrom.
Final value -1.81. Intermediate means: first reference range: 21.5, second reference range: 26.2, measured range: 26.1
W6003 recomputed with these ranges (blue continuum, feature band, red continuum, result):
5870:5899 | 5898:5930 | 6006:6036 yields -1.6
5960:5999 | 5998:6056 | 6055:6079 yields 0.9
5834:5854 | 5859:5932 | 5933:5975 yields 5.4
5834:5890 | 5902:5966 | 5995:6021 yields 0.4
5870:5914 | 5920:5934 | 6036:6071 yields -0.8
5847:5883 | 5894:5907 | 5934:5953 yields 1.5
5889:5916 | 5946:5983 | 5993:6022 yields -1.6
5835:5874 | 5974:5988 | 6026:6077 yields 0.5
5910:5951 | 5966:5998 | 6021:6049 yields -0.1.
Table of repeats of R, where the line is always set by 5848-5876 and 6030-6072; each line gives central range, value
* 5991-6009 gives 0.38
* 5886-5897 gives 2.38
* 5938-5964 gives 0.61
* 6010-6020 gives 0.36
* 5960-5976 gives 0.22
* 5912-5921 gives 0.39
